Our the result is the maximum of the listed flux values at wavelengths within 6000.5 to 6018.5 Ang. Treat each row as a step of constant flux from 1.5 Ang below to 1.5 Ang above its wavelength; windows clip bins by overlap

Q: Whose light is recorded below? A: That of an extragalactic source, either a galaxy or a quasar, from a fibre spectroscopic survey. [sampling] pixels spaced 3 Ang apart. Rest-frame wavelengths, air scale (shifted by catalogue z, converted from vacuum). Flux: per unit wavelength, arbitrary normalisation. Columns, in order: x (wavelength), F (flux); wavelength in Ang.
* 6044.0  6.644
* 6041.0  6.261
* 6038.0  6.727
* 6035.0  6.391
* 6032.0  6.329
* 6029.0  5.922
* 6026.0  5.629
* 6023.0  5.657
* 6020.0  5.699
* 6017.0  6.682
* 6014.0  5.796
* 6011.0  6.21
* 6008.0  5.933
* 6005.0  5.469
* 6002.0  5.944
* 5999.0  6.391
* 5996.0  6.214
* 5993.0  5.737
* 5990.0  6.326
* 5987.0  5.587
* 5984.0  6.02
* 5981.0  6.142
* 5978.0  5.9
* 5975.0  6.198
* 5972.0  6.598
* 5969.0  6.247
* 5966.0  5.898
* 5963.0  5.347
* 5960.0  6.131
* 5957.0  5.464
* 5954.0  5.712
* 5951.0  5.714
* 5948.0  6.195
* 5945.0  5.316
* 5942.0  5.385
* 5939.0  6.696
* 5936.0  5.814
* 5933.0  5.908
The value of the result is 6.682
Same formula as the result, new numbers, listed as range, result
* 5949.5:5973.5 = 6.598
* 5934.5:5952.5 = 6.696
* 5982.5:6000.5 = 6.391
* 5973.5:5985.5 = 6.198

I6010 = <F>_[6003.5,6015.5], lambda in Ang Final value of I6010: 5.85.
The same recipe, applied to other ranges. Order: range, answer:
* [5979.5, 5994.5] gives 5.96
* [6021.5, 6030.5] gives 5.74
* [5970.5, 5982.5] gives 6.21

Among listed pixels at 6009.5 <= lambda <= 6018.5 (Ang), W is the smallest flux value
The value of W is 5.796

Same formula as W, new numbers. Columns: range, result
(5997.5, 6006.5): 5.469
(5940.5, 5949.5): 5.316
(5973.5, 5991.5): 5.587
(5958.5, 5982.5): 5.347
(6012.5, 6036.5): 5.629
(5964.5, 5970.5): 5.898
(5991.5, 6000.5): 5.737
